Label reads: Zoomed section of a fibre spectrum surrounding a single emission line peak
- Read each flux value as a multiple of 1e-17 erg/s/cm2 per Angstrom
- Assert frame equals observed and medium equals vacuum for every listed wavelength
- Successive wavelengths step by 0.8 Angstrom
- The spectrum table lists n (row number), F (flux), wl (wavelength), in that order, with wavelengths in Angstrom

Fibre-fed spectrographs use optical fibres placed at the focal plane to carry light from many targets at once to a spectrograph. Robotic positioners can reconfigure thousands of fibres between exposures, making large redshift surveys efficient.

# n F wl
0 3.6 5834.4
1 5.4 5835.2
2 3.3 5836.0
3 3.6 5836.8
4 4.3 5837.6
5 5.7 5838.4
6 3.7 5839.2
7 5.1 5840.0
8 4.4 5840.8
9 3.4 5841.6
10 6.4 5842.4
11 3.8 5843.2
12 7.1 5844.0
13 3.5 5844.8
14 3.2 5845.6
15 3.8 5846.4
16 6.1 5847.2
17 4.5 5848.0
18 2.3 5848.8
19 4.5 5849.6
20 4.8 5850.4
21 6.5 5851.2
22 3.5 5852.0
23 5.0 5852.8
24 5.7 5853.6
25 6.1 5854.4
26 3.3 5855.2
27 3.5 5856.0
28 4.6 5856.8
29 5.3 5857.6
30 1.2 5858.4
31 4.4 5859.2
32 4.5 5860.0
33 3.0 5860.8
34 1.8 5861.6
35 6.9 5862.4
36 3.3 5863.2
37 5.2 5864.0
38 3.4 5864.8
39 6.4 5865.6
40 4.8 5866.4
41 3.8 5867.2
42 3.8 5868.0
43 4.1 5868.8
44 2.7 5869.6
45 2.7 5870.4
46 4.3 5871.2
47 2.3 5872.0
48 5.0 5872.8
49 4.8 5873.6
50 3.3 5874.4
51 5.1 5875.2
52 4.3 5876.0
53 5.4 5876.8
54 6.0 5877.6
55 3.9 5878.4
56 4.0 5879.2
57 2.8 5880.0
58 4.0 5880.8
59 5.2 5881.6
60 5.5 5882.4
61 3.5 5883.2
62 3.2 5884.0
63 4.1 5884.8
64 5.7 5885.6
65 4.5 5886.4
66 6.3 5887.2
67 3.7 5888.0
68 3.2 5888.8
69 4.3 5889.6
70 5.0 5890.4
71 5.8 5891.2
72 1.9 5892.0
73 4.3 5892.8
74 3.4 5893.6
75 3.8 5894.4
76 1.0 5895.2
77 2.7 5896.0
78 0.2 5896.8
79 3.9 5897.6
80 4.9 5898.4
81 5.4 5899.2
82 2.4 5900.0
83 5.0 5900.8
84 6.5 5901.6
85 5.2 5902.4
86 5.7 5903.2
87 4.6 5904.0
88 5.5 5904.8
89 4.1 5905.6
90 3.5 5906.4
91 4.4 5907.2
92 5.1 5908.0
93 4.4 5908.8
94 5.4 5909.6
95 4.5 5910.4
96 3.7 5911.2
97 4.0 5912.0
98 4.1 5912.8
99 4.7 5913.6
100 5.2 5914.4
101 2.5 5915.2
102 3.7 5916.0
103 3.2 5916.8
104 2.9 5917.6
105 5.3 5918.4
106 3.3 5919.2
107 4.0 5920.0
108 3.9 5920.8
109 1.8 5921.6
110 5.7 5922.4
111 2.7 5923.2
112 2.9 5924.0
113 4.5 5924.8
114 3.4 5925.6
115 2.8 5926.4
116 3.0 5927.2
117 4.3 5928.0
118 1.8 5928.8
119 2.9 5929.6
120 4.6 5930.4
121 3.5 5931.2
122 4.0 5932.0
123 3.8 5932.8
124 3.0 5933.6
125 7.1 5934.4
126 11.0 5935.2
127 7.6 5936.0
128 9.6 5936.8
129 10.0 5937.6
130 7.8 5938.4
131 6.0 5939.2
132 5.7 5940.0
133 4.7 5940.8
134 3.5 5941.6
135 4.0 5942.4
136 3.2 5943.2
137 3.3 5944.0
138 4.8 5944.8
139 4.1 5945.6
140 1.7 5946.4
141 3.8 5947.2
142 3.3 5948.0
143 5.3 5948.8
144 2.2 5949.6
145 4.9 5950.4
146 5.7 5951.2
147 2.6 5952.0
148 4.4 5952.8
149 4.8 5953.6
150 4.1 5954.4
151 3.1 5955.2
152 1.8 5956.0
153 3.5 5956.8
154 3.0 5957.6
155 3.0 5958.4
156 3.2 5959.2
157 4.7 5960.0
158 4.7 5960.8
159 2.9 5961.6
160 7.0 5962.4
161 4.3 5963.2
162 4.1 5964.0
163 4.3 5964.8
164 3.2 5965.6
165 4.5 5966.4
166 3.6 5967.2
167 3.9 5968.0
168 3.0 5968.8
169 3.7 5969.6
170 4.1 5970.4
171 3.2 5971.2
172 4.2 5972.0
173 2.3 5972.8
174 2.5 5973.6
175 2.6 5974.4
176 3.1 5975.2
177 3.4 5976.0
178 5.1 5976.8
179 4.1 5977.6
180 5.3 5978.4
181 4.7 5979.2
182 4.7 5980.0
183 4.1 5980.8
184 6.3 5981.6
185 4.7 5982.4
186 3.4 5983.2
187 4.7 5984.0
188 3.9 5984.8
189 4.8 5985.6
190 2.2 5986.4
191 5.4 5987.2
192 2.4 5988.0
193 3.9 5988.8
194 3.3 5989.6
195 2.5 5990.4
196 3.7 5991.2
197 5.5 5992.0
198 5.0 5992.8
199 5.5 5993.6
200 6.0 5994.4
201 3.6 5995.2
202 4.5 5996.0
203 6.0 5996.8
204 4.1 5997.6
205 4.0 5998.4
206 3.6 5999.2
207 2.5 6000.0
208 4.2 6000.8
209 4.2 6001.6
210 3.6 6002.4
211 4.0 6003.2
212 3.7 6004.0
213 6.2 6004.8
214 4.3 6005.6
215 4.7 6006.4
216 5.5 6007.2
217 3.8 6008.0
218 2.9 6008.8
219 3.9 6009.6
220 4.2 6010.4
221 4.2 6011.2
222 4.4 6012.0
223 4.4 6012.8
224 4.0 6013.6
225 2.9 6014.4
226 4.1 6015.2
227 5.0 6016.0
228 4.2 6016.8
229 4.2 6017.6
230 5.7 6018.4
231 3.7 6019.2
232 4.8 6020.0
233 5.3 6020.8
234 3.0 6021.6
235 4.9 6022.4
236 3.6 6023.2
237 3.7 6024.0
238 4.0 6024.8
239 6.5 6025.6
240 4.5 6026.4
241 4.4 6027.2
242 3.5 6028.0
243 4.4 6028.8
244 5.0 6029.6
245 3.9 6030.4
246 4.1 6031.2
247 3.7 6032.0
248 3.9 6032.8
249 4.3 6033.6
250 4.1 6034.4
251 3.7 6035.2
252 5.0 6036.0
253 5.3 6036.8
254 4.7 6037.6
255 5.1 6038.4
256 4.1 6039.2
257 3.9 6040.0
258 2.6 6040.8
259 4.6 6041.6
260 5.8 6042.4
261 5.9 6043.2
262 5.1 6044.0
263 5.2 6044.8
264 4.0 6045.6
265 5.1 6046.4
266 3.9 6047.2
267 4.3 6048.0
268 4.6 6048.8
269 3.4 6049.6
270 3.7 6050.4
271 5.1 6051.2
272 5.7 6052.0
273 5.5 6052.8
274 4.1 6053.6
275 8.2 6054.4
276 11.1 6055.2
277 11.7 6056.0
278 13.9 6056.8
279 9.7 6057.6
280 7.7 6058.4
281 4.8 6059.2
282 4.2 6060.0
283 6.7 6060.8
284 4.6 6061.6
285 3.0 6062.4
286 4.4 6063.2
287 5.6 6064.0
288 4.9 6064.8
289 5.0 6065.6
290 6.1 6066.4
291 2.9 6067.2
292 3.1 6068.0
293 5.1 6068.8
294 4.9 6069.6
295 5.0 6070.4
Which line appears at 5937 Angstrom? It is H-beta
